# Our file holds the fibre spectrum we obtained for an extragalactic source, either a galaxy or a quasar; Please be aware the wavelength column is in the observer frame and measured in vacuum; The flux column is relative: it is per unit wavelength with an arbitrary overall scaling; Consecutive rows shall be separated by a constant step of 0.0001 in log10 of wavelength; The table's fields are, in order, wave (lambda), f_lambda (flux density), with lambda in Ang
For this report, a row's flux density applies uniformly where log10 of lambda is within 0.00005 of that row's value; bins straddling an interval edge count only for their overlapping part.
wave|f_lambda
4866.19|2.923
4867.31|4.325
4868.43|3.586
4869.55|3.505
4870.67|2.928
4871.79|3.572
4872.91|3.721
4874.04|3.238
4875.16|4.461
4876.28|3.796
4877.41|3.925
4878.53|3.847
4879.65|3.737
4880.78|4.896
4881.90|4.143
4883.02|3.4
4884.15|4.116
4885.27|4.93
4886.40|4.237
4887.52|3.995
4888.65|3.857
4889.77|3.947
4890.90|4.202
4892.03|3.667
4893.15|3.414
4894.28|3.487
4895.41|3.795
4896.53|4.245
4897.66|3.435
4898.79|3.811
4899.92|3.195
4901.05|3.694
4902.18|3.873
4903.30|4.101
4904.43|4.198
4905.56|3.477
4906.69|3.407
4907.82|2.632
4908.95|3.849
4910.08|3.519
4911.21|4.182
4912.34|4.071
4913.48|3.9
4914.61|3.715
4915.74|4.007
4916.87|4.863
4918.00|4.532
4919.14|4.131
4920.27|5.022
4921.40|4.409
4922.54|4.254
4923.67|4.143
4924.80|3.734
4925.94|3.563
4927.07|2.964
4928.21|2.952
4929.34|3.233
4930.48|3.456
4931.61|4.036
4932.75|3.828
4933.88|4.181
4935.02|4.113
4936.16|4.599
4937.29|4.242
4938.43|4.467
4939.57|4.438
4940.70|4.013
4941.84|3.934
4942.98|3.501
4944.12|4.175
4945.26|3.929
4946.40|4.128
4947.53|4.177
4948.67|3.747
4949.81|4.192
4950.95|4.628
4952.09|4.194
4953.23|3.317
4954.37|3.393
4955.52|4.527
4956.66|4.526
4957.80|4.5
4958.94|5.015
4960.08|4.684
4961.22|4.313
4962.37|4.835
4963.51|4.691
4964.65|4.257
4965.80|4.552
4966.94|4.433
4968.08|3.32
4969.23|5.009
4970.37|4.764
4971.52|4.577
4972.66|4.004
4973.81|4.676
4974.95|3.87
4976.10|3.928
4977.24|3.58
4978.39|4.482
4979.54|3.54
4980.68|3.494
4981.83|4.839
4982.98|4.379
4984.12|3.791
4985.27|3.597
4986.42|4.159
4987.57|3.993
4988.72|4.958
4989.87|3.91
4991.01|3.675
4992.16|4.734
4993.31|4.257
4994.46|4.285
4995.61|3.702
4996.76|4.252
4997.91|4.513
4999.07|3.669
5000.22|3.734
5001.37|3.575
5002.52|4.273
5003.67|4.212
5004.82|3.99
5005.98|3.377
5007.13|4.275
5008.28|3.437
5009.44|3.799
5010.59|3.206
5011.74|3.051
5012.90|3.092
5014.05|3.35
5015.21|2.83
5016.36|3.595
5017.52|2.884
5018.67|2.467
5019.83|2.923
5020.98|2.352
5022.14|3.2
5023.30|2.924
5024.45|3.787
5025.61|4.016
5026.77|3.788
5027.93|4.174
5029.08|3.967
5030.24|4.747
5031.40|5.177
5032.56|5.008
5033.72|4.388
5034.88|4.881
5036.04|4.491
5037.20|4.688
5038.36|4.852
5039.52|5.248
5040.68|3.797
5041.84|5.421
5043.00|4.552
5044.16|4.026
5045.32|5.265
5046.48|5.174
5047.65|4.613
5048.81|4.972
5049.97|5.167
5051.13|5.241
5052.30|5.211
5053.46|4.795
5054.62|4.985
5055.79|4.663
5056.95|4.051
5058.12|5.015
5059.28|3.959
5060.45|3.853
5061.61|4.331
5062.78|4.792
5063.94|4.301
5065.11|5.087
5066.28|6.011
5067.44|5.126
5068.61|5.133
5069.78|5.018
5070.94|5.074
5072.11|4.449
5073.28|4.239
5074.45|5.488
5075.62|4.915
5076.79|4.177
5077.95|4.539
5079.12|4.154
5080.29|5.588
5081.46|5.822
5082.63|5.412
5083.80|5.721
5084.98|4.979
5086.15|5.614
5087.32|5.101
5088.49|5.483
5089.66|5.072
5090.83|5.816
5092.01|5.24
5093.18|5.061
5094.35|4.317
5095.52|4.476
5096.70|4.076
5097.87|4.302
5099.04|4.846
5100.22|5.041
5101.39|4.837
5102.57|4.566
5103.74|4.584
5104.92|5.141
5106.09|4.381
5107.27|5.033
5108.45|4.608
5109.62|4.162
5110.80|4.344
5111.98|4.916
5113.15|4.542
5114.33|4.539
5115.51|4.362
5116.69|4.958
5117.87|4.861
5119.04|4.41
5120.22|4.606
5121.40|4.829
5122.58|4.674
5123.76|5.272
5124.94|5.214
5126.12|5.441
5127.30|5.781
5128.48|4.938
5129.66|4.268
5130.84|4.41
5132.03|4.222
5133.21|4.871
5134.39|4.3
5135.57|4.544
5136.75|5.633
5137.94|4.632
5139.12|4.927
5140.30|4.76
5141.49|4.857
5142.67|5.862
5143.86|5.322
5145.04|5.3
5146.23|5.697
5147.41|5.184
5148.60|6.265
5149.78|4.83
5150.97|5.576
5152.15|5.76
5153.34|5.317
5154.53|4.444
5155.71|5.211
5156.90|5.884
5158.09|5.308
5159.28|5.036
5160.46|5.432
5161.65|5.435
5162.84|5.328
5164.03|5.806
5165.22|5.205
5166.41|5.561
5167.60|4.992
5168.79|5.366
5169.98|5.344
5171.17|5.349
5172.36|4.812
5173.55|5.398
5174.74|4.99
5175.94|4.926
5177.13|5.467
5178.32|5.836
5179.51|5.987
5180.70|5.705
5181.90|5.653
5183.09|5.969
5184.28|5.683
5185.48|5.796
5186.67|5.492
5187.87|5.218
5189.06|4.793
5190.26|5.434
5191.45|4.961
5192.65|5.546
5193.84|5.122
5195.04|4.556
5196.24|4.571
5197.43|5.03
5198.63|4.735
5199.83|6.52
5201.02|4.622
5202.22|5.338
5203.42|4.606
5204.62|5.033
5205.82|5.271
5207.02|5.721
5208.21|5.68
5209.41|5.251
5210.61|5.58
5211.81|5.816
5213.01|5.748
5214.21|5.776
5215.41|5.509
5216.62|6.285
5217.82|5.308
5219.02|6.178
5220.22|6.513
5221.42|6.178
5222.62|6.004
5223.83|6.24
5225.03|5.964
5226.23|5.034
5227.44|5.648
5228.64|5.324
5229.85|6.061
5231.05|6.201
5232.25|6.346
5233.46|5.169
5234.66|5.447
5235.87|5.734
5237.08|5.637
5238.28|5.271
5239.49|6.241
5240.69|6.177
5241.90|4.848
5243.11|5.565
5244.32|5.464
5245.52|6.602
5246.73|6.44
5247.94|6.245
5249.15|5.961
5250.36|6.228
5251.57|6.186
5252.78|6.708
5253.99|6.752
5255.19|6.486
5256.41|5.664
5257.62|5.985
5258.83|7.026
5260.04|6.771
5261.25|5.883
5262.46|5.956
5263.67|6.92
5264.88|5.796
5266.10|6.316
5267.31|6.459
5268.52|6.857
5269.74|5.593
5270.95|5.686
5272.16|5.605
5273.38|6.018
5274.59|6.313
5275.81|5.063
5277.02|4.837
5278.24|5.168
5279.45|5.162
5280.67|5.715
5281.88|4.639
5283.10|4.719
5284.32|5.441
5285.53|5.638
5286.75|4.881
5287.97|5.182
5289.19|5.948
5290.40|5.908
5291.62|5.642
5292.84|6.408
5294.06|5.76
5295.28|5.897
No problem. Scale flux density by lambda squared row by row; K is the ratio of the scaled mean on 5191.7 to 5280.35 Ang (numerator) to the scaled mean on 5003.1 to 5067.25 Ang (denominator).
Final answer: 1.5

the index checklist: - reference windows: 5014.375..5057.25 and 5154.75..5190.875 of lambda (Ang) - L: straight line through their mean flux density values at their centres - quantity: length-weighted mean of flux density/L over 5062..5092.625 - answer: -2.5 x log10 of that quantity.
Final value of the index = -0.10 mag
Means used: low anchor 4.28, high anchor 5.4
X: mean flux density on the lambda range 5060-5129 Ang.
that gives 4.88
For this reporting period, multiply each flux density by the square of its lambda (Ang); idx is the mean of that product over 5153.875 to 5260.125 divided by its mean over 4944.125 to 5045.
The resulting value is 1.50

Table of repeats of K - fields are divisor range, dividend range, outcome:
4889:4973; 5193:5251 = 1.57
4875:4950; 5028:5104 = 1.31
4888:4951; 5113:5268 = 1.56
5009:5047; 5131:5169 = 1.37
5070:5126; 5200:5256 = 1.26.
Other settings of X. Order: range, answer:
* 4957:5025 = 3.93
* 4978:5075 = 4.24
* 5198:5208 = 5.25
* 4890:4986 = 4.03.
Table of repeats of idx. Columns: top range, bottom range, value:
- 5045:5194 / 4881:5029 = 1.37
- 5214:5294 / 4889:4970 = 1.66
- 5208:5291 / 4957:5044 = 1.58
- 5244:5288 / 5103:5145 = 1.30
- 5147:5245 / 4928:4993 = 1.45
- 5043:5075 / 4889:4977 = 1.25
